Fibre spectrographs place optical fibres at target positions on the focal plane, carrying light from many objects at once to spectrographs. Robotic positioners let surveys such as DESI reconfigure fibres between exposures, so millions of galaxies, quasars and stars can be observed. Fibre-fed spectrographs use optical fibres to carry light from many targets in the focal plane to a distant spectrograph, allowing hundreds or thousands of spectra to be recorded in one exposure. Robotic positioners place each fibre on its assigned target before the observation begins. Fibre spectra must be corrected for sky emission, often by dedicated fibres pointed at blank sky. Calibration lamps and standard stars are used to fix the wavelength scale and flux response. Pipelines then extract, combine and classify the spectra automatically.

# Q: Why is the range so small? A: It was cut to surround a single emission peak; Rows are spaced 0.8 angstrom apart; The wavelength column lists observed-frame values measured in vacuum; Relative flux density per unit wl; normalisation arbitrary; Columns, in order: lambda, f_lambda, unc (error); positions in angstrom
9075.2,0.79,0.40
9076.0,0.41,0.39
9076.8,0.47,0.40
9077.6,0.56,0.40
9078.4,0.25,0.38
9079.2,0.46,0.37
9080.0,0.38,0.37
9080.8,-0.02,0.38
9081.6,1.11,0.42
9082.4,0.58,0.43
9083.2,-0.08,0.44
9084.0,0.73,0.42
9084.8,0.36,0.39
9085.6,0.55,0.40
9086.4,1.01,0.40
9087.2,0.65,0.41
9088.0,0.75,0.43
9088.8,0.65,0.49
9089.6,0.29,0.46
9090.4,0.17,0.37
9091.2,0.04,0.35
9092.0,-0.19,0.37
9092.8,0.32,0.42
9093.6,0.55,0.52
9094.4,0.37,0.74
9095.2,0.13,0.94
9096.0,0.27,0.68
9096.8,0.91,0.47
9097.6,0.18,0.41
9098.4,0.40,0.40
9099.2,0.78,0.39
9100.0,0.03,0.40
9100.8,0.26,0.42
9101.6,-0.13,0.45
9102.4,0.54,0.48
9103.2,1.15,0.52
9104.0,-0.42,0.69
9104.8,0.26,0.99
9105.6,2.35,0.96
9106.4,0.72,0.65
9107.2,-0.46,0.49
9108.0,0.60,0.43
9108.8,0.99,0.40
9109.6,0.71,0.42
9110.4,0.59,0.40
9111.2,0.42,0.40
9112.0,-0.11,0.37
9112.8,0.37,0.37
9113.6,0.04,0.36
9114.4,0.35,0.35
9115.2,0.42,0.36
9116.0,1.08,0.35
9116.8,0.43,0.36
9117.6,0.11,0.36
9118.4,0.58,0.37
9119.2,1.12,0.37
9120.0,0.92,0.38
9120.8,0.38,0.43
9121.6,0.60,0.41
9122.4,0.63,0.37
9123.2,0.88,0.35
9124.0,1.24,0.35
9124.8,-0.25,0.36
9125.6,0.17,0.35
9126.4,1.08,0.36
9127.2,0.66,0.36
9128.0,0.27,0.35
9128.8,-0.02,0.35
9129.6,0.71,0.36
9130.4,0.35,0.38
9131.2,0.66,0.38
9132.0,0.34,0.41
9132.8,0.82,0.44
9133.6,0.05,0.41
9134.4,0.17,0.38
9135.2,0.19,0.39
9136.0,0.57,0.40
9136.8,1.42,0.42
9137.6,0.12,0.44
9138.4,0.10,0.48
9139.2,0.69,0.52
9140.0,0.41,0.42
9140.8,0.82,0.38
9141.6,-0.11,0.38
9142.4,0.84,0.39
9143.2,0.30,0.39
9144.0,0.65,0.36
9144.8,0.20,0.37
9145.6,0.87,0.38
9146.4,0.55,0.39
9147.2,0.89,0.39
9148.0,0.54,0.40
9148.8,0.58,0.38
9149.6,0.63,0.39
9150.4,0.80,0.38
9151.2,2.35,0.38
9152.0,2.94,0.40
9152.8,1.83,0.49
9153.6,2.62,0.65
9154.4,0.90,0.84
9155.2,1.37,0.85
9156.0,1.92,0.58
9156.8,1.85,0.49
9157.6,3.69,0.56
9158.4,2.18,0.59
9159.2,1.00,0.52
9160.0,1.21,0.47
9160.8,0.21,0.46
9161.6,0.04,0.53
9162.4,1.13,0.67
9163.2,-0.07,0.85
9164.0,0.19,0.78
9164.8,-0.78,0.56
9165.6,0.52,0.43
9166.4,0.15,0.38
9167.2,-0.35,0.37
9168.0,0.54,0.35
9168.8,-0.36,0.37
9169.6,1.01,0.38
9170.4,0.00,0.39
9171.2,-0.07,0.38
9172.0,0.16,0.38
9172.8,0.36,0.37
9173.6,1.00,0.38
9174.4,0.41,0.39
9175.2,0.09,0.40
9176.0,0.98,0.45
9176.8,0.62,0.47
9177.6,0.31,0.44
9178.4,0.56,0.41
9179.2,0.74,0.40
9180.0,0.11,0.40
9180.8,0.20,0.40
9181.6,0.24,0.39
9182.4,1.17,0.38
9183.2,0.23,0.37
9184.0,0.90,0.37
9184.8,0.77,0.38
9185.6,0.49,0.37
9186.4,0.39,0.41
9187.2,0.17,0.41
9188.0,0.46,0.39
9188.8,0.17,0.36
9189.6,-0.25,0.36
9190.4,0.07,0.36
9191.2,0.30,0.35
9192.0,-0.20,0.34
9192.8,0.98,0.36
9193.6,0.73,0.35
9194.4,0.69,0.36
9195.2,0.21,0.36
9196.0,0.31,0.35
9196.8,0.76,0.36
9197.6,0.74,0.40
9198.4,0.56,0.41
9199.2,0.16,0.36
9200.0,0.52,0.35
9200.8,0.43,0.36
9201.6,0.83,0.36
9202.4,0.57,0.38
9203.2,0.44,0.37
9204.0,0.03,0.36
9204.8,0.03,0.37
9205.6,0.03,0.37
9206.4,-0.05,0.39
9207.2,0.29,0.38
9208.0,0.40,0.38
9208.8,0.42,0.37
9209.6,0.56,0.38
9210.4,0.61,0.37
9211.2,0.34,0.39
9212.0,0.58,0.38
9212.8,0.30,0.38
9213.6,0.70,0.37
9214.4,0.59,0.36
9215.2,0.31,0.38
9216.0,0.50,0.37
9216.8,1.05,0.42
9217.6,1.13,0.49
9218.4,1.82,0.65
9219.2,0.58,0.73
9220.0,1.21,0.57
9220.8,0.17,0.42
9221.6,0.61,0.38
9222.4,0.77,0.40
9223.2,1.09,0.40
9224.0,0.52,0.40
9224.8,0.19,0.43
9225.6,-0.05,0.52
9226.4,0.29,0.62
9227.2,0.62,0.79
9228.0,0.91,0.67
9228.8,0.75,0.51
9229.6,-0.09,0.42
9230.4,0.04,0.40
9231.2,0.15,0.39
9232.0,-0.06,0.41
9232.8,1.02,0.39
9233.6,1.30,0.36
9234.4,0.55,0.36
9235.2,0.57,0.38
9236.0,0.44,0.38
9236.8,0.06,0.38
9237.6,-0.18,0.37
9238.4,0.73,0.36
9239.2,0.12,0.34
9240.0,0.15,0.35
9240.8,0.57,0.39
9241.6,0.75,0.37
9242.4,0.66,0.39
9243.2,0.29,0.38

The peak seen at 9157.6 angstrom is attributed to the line [O III] 5007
